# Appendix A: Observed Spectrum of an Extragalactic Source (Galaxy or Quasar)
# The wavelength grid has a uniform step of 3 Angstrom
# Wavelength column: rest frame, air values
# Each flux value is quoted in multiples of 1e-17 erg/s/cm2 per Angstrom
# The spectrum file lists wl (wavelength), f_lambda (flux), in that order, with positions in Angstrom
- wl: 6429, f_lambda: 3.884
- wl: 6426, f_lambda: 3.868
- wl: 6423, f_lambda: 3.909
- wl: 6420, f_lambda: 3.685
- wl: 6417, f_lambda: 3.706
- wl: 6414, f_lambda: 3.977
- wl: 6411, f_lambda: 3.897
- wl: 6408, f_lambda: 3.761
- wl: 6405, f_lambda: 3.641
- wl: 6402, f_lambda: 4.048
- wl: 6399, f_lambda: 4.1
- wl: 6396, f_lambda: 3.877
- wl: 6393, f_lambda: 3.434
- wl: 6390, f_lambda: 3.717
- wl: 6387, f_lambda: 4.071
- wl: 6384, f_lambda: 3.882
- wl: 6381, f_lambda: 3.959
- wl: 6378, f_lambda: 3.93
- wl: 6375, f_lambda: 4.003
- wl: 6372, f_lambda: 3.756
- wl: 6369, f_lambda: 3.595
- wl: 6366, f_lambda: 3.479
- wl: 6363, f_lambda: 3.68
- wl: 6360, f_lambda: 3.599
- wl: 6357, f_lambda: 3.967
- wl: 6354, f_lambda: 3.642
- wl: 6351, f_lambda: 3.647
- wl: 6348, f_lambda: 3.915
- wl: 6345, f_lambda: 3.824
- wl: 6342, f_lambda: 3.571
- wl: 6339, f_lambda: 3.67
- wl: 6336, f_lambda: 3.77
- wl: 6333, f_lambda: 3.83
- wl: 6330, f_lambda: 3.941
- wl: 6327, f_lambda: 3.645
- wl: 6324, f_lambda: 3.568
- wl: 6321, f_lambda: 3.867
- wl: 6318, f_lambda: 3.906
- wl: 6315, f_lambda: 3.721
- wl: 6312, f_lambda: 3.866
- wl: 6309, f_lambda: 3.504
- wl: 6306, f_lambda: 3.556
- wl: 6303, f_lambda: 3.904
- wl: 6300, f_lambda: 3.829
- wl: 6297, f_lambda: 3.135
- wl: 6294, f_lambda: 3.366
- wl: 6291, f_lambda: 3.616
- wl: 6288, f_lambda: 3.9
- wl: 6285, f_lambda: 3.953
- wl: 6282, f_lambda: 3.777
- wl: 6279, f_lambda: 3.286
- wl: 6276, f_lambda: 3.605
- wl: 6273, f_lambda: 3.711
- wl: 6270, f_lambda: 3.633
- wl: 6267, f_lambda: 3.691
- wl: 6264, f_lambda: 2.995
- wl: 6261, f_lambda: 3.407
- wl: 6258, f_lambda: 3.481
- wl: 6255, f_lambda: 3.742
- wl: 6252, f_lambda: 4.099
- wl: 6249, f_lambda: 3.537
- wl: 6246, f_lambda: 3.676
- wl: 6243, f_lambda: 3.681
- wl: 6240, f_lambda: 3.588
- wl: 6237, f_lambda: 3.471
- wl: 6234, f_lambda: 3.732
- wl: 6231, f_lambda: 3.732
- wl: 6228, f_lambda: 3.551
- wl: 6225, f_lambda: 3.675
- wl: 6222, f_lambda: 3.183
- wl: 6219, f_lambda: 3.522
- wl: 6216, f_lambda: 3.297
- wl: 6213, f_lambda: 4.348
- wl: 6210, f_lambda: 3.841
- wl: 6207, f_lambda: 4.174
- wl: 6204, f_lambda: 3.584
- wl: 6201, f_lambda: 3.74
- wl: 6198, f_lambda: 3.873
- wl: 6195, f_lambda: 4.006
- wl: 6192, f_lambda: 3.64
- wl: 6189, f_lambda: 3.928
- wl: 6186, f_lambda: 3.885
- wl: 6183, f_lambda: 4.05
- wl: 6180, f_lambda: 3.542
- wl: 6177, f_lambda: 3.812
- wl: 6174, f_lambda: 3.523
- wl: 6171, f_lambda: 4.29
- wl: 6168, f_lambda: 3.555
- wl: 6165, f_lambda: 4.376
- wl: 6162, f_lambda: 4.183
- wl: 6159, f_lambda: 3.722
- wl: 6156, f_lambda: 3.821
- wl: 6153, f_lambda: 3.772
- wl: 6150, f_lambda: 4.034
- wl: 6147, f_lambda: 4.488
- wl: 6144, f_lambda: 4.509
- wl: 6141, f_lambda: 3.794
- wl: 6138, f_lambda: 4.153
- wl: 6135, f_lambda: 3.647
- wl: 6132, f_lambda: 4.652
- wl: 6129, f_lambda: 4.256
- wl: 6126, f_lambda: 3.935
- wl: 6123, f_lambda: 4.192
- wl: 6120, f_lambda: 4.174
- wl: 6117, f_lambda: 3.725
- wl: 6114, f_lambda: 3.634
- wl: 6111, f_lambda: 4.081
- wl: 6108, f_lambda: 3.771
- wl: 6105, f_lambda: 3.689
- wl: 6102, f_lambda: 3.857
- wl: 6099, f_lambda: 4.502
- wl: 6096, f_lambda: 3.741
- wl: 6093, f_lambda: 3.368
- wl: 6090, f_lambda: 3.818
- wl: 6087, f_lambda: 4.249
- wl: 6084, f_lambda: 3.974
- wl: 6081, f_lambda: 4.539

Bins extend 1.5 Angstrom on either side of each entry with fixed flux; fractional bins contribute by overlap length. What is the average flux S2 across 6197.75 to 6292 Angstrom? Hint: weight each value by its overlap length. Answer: 3.66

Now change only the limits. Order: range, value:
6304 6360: 3.74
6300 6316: 3.72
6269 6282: 3.58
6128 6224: 3.91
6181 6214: 3.9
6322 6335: 3.75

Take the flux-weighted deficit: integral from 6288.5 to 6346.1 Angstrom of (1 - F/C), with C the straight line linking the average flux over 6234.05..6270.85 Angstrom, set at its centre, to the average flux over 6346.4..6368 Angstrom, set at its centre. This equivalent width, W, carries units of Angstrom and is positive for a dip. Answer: -0.5 Angstrom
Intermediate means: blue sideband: 3.59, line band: 3.69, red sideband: 3.7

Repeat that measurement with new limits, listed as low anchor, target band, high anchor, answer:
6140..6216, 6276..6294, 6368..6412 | 1.0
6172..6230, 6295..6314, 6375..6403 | 1.0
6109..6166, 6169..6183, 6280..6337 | 0.6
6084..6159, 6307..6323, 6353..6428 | 0.4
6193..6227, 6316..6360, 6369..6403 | 0.9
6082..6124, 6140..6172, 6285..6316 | -1.7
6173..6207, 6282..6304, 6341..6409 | 0.7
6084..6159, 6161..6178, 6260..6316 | -0.3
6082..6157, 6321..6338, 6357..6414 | 0.4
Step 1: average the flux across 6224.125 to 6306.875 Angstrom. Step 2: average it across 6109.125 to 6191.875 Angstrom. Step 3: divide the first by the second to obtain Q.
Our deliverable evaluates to 0.91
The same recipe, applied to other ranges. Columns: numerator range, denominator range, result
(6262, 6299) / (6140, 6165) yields 0.88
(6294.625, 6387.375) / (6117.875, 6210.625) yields 0.94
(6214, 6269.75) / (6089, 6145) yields 0.90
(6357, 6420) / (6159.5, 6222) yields 0.99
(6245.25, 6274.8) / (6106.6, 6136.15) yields 0.90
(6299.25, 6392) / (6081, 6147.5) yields 0.94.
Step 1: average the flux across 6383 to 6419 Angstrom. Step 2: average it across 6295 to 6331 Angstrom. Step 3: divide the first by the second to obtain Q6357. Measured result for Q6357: 1.04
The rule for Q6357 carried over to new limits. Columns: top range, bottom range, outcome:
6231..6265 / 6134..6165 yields 0.89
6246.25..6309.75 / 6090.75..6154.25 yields 0.90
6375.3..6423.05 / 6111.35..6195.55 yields 0.97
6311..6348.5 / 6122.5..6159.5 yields 0.92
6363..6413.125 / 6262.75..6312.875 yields 1.06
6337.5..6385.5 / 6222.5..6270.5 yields 1.04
